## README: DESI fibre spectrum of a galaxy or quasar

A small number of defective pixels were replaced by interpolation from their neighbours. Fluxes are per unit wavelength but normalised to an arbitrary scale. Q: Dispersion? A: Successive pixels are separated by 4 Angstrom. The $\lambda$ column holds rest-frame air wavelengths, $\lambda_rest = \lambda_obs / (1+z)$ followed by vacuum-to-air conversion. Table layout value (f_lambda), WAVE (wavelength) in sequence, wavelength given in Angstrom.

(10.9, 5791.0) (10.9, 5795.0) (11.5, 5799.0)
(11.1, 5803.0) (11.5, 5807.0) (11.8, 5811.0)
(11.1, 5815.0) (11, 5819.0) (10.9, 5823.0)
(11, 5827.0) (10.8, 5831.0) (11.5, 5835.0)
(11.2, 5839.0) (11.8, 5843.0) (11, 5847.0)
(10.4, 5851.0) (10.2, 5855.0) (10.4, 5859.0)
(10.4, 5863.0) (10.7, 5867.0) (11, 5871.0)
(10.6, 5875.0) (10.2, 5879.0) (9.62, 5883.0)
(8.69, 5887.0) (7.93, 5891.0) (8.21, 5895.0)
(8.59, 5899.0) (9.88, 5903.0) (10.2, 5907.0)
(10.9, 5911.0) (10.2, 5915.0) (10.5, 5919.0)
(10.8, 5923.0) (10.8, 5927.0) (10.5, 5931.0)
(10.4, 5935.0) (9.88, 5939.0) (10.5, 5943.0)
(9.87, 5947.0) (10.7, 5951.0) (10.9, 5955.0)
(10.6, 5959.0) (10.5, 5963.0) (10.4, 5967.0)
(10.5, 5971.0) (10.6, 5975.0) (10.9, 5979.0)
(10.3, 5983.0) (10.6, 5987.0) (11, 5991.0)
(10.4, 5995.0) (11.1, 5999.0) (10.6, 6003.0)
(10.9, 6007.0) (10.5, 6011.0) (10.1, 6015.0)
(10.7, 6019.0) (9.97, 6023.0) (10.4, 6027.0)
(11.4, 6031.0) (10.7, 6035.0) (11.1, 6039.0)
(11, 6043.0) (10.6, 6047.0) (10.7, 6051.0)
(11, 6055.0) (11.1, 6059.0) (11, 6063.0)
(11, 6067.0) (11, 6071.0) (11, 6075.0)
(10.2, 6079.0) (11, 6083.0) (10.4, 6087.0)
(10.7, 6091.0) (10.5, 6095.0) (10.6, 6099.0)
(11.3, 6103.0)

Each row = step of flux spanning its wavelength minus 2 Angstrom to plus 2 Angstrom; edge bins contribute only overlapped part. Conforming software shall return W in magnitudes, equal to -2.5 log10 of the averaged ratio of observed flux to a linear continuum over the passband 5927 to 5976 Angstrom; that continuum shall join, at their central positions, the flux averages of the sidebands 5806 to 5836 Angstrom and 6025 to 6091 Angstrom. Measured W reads 0.05 mag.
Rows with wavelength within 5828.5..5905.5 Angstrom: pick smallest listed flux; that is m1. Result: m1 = 7.93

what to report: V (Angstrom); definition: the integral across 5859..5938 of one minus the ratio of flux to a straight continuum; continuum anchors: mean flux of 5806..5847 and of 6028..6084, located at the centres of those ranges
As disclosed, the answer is 7.9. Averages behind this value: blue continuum 11.2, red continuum 10.9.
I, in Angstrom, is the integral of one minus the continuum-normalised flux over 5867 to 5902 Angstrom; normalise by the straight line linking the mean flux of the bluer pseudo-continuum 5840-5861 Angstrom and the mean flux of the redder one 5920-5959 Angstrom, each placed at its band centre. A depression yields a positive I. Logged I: 4.0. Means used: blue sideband 10.8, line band 9.45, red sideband 10.5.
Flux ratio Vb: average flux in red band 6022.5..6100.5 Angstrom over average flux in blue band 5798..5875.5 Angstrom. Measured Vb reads 0.98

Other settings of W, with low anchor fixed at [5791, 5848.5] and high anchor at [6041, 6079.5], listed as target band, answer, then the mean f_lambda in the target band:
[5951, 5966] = 0.04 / 10.7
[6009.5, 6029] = 0.06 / 10.3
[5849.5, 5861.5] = 0.08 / 10.3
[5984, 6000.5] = 0.02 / 10.7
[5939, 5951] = 0.08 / 10.2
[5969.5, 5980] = 0.04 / 10.7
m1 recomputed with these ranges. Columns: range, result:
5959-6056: 9.97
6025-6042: 10.4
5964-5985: 10.3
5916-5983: 9.87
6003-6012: 10.5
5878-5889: 8.69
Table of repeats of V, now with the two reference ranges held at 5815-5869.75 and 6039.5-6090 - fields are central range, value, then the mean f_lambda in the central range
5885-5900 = 3.5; 8.34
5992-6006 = 0.1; 10.7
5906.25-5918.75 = 0.5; 10.5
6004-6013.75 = 0.2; 10.6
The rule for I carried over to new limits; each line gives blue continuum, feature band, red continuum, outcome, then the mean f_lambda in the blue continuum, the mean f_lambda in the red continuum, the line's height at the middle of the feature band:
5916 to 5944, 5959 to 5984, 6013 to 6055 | 0.0 Angstrom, 10.5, 10.7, 10.6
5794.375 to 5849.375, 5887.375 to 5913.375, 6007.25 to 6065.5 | 4.2 Angstrom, 11.2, 10.7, 11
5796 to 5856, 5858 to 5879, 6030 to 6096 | 0.9 Angstrom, 11.1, 10.8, 11.1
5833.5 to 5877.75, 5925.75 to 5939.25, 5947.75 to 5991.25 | 0.3 Angstrom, 10.8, 10.6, 10.7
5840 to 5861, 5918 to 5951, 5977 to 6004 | 1.0 Angstrom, 10.8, 10.7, 10.7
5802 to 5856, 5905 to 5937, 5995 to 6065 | 1.2 Angstrom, 11.1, 10.7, 10.9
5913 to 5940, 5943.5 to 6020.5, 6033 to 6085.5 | 0.3 Angstrom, 10.5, 10.9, 10.6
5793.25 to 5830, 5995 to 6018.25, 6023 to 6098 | 0.6 Angstrom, 11.2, 10.8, 10.9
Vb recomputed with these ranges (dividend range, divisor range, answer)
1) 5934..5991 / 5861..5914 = 1.07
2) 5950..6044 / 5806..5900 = 1.02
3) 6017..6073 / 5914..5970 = 1.03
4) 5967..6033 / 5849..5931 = 1.06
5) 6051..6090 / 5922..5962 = 1.03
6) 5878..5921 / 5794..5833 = 0.85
